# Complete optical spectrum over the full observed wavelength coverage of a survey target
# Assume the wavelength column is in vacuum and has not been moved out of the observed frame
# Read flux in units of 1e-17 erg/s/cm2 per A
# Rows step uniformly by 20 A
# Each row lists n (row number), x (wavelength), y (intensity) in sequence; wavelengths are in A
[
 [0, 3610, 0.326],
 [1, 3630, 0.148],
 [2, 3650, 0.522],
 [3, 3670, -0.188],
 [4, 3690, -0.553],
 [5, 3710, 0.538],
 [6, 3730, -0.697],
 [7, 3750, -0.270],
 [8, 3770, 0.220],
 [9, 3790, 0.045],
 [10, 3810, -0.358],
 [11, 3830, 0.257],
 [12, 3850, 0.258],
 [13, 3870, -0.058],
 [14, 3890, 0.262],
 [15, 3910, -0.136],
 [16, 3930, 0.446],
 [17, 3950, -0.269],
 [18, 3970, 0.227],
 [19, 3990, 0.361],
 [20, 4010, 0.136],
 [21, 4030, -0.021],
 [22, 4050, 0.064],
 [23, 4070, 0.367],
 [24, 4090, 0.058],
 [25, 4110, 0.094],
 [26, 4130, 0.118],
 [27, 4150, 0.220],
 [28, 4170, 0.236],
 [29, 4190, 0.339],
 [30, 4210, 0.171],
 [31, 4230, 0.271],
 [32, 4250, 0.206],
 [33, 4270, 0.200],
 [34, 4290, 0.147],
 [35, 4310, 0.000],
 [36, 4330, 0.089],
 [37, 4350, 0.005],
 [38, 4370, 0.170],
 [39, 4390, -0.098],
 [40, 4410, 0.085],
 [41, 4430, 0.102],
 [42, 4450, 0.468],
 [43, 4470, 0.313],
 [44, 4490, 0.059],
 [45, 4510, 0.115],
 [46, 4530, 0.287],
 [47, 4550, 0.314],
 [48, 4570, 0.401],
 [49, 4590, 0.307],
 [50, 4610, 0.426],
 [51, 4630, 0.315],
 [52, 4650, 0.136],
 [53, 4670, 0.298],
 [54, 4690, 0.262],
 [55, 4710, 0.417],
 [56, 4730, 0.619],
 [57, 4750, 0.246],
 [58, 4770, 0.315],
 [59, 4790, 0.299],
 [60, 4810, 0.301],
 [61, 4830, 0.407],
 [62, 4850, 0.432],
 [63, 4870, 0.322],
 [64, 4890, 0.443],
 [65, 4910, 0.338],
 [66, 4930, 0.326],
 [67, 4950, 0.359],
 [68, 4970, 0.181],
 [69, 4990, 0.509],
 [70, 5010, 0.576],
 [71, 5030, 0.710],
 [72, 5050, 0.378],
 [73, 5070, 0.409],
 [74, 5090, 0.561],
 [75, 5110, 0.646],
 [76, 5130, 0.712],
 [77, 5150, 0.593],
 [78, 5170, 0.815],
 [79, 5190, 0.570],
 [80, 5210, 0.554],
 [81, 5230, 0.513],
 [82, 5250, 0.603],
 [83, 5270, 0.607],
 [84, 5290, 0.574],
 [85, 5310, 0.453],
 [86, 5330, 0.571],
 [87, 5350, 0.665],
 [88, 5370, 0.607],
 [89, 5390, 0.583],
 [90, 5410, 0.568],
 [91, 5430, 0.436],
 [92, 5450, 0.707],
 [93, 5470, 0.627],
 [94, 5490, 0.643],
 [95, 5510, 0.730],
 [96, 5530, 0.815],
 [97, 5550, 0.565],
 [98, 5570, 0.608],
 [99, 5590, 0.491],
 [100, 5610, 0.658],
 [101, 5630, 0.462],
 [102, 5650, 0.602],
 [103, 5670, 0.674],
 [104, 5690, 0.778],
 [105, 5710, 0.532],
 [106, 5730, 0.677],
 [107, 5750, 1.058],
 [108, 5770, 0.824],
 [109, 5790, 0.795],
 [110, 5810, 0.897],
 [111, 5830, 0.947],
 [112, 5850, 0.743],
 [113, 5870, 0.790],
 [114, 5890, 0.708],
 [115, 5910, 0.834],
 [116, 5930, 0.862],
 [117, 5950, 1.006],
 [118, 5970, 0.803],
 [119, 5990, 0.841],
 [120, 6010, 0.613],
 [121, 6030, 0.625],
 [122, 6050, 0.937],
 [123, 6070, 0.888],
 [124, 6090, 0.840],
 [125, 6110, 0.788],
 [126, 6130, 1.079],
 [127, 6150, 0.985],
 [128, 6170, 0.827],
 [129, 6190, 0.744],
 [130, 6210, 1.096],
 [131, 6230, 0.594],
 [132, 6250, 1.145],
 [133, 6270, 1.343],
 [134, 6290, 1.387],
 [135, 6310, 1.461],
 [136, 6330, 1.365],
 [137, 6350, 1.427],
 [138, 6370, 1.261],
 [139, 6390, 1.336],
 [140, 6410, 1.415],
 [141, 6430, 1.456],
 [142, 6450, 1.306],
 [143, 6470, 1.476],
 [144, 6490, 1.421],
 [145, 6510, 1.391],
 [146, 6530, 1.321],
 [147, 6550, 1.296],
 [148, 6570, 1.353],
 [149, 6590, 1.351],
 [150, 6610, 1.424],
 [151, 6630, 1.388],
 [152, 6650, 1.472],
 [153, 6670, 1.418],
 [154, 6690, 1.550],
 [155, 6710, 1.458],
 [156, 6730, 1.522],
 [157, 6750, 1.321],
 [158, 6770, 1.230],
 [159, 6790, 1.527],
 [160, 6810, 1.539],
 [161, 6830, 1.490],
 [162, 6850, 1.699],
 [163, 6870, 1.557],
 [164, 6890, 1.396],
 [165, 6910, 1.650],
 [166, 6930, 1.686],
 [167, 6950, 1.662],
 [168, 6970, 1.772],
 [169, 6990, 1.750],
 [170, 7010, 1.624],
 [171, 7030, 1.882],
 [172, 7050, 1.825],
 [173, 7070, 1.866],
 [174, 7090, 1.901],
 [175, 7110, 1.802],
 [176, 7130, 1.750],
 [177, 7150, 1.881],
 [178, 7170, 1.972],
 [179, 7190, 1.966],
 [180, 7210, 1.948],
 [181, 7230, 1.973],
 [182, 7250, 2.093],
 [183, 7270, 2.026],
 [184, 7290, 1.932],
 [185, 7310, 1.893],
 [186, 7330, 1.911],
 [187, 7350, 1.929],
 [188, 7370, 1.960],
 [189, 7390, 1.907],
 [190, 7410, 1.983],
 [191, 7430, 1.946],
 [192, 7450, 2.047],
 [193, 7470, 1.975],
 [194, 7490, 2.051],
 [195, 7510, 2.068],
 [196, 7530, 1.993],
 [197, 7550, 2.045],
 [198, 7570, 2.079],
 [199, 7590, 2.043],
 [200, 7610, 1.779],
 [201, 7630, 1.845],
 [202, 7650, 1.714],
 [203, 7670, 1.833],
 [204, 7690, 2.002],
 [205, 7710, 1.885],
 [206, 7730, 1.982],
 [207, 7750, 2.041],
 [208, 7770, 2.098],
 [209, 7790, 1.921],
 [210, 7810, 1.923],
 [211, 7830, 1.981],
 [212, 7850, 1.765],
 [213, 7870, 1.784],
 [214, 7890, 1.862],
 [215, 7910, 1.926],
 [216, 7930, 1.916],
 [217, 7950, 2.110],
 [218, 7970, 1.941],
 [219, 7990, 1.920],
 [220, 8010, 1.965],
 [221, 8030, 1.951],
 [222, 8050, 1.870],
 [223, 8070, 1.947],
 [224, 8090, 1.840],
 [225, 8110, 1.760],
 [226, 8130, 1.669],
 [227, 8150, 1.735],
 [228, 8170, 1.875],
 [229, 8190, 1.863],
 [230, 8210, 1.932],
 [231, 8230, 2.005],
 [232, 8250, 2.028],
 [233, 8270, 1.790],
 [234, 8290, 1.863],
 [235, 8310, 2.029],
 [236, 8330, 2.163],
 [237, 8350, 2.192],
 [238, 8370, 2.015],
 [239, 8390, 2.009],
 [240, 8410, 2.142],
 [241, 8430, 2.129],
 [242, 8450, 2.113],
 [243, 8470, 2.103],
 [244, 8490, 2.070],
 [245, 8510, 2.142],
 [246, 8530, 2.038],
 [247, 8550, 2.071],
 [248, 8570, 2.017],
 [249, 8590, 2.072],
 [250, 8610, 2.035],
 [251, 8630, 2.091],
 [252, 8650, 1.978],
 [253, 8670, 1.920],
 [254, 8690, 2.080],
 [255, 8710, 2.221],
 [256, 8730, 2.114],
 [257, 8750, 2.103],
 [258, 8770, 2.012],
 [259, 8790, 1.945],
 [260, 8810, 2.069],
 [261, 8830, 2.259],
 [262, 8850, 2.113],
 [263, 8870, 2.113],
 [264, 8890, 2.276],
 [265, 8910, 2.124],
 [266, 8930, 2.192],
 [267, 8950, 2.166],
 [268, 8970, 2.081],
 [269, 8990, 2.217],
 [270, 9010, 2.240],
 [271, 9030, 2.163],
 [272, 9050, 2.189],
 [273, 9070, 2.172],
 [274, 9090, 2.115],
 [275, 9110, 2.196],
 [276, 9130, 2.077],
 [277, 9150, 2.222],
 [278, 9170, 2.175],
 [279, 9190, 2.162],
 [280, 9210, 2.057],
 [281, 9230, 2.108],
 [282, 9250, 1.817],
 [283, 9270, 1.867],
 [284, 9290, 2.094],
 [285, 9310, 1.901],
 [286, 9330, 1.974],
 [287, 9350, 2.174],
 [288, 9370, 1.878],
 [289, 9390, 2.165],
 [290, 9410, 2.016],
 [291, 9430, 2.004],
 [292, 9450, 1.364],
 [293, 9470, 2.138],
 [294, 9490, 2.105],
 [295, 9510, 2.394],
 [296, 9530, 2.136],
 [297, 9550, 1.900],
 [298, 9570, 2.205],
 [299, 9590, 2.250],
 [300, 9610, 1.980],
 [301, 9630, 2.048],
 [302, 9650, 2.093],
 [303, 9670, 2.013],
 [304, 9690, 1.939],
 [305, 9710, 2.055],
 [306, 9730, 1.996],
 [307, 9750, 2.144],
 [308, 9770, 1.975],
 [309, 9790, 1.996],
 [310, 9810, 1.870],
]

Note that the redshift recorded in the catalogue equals 0.57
